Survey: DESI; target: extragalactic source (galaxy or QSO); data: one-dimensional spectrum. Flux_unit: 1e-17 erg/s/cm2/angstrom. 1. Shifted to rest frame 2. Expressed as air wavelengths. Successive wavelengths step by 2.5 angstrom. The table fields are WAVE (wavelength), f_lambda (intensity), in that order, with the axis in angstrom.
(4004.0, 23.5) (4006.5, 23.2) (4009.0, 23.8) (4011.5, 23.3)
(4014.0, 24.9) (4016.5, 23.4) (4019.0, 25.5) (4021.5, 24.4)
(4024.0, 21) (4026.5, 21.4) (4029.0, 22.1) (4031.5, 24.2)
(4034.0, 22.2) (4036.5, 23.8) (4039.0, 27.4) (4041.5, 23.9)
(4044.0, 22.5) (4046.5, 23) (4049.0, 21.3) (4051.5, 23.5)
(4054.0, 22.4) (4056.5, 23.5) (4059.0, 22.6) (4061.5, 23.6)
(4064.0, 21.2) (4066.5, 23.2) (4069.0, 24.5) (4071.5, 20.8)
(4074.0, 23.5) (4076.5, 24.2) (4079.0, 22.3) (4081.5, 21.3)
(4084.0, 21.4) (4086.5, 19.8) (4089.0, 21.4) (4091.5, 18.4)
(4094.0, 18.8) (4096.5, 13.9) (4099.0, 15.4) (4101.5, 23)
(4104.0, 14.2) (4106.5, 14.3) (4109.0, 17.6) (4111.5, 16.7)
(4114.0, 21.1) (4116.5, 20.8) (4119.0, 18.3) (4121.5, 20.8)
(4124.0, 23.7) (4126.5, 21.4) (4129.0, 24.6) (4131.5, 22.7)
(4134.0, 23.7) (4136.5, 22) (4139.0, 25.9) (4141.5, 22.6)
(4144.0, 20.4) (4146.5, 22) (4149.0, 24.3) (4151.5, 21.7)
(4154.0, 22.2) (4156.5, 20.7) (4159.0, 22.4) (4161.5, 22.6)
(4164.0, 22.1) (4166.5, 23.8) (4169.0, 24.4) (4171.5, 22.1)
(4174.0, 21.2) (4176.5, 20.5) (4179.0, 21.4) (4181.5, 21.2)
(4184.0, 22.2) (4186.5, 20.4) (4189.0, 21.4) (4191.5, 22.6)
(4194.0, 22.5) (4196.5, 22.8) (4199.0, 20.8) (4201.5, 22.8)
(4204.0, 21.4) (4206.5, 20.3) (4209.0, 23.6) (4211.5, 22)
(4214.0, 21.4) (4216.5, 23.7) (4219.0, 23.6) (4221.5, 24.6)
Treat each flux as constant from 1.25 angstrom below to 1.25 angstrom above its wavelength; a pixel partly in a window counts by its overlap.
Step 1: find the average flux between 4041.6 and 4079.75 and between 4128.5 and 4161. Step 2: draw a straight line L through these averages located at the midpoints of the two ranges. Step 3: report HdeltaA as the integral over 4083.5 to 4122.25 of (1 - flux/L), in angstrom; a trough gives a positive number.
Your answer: 7.4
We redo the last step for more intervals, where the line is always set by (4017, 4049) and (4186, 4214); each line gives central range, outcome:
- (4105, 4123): 3.3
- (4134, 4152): -0.3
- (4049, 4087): 0.9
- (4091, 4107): 4.1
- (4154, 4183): 0.2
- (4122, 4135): -0.3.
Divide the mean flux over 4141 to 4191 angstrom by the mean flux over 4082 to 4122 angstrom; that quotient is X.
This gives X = 1.19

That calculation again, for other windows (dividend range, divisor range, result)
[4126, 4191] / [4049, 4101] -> 1.05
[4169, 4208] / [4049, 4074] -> 0.95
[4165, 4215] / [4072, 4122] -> 1.13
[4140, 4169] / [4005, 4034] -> 0.96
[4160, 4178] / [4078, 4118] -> 1.19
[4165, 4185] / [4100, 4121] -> 1.21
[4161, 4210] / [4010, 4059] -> 0.94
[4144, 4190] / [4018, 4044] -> 0.94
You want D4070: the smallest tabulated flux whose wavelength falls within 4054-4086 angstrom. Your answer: 20.8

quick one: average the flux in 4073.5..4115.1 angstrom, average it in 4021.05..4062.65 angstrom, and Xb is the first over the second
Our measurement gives 0.83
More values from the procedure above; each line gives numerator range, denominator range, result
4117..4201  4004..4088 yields 0.96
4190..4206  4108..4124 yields 1.13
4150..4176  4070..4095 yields 1.05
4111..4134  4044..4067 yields 0.94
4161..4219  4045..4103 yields 1.03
